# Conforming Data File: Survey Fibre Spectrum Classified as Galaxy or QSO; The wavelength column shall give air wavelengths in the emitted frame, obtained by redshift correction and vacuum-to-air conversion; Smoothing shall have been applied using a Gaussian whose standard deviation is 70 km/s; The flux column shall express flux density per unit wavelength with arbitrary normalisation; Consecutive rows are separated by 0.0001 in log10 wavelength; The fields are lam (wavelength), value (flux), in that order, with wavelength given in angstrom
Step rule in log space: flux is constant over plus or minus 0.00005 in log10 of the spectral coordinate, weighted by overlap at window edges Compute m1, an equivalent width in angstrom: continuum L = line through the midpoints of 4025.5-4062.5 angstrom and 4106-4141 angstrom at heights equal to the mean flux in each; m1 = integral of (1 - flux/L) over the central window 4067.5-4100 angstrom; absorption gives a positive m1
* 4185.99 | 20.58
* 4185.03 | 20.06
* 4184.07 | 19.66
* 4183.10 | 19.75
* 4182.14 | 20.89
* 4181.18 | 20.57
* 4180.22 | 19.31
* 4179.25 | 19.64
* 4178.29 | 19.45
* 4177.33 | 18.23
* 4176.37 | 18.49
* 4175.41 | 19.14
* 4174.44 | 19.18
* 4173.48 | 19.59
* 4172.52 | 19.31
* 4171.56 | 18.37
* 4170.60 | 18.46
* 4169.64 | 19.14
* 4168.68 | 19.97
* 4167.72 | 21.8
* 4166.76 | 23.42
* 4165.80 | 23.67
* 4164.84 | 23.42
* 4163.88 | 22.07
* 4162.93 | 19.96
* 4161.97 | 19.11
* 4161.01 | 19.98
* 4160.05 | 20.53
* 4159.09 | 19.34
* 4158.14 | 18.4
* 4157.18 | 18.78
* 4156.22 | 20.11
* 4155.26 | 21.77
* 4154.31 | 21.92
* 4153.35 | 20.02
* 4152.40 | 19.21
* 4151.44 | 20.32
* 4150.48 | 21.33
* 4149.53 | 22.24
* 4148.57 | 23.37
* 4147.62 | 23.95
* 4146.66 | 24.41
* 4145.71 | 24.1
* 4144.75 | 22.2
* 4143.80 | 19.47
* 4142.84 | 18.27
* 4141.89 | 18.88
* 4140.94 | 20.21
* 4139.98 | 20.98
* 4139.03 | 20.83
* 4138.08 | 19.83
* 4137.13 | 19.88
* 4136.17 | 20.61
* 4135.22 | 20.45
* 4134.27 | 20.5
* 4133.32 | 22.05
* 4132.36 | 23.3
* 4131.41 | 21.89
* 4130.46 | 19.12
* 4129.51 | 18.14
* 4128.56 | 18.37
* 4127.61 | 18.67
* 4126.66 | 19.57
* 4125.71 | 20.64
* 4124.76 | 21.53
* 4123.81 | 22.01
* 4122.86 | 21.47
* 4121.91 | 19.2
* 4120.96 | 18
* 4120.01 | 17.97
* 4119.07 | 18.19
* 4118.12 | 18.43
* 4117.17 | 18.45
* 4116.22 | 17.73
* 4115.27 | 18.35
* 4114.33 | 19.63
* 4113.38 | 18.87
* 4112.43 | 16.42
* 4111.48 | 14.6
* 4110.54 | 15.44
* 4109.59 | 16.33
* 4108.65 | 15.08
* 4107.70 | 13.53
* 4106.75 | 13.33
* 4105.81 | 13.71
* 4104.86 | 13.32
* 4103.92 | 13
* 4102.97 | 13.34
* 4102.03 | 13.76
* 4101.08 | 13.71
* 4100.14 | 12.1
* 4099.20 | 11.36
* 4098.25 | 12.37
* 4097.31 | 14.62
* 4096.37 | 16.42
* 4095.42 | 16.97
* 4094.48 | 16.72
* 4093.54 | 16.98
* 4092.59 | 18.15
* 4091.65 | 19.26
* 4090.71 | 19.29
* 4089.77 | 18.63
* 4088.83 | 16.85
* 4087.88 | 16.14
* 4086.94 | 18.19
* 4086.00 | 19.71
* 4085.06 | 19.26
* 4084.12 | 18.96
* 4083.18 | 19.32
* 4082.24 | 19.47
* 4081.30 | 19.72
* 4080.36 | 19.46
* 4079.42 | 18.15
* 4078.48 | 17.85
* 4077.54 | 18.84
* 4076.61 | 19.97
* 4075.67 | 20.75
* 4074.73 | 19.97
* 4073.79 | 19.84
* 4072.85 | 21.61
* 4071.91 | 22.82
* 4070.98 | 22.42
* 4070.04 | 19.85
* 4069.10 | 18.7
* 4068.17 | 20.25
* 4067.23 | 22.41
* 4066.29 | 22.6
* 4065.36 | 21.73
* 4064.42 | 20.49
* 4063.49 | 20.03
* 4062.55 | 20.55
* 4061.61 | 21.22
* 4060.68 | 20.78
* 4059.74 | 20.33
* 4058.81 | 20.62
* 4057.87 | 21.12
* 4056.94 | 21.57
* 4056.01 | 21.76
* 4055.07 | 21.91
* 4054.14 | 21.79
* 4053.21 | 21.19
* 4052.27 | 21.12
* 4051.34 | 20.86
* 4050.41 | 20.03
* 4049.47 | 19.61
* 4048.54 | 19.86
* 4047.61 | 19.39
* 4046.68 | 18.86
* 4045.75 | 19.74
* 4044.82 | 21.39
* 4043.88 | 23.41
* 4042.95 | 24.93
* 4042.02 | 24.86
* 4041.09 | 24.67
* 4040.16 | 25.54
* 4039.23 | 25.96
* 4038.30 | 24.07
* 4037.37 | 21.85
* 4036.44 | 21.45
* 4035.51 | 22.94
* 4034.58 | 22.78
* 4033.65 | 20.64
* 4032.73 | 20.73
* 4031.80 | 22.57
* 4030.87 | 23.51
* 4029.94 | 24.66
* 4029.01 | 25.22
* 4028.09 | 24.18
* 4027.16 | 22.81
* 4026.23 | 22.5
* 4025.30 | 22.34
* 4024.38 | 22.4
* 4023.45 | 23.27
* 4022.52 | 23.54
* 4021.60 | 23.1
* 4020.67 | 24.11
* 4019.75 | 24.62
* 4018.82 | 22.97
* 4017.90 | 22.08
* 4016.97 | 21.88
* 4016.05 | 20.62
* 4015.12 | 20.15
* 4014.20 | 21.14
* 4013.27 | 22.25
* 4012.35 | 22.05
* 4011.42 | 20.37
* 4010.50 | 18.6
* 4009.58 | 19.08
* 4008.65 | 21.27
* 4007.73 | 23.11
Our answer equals 3.3 angstrom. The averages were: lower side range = 22.1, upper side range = 18.9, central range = 18.5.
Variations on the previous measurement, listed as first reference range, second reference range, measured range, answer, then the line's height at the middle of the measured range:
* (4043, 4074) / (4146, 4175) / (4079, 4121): 8.6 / 20.9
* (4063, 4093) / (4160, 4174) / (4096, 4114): 5.1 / 20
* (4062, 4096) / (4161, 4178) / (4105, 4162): 1.2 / 19.9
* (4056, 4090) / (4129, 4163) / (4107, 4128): 2.4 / 20.4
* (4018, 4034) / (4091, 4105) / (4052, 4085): -4.1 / 18.3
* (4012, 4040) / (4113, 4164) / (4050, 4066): 0.8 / 22.1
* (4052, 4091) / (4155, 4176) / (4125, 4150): -0.8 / 20.2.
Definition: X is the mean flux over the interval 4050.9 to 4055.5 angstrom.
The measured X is 21.4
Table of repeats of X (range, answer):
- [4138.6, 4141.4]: 20.6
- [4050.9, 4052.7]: 21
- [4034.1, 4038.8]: 22.6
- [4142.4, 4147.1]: 21.7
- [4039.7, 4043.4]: 25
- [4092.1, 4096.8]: 17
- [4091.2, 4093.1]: 18.6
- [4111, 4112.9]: 15.5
